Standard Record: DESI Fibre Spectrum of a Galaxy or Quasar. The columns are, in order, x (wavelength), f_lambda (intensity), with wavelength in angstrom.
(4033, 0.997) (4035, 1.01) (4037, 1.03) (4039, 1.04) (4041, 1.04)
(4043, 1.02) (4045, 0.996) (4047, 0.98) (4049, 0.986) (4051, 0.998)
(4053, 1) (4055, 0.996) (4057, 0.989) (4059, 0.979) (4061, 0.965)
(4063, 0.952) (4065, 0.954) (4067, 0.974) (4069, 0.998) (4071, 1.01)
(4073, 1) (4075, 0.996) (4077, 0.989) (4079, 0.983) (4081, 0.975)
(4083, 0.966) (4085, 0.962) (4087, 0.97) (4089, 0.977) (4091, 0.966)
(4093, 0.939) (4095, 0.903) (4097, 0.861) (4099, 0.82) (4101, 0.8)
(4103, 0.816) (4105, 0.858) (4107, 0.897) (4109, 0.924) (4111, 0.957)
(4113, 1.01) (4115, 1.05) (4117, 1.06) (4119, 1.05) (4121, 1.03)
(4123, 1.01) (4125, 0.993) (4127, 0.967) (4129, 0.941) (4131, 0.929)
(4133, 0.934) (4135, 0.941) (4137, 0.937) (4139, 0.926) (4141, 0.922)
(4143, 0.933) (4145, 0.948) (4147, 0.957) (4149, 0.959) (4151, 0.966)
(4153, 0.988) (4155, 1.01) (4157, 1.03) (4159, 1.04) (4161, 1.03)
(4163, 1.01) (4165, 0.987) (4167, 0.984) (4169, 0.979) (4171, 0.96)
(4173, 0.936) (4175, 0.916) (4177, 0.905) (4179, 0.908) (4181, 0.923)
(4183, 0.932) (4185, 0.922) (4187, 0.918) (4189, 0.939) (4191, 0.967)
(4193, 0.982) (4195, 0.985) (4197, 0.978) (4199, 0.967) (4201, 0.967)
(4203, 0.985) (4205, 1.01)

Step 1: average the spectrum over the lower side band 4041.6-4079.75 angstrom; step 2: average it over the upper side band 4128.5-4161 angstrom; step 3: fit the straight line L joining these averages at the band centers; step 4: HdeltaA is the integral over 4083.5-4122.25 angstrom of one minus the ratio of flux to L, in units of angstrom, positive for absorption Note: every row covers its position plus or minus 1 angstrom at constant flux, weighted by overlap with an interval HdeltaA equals 1.39 angstrom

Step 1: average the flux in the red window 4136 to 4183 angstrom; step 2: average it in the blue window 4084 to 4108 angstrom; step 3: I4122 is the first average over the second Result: 1.07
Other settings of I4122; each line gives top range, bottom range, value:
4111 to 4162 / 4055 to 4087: 1.00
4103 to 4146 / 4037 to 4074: 0.96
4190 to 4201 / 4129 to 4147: 1.04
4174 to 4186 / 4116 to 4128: 0.90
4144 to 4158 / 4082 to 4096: 1.03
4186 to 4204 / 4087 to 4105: 1.09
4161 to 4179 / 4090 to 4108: 1.10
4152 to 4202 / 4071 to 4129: 1.01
